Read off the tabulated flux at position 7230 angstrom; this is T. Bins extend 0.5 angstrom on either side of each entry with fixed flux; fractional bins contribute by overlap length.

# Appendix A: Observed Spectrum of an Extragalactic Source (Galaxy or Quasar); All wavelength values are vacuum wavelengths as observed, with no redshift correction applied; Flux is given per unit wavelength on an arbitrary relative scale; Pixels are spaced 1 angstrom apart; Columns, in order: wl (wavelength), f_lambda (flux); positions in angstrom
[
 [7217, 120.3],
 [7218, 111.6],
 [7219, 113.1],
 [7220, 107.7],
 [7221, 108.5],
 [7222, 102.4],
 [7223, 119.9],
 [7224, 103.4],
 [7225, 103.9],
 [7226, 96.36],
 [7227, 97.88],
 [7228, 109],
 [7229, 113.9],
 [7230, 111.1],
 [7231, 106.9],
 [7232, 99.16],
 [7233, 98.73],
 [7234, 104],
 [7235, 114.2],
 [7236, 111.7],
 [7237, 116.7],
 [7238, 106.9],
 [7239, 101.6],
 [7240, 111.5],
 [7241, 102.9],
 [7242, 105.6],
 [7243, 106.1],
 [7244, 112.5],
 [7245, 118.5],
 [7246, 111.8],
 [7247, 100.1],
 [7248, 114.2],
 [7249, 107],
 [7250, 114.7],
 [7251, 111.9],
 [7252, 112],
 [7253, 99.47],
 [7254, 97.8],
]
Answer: 111.1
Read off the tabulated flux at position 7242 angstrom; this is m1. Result 105.6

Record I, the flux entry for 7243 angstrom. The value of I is 106.1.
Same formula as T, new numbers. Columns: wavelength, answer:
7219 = 113.1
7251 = 111.9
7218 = 111.6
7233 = 98.73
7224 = 103.4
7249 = 107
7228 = 109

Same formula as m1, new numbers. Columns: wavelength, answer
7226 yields 96.36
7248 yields 114.2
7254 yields 97.8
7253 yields 99.47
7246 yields 111.8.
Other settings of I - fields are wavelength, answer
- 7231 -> 106.9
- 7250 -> 114.7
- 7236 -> 111.7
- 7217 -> 120.3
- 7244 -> 112.5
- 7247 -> 100.1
